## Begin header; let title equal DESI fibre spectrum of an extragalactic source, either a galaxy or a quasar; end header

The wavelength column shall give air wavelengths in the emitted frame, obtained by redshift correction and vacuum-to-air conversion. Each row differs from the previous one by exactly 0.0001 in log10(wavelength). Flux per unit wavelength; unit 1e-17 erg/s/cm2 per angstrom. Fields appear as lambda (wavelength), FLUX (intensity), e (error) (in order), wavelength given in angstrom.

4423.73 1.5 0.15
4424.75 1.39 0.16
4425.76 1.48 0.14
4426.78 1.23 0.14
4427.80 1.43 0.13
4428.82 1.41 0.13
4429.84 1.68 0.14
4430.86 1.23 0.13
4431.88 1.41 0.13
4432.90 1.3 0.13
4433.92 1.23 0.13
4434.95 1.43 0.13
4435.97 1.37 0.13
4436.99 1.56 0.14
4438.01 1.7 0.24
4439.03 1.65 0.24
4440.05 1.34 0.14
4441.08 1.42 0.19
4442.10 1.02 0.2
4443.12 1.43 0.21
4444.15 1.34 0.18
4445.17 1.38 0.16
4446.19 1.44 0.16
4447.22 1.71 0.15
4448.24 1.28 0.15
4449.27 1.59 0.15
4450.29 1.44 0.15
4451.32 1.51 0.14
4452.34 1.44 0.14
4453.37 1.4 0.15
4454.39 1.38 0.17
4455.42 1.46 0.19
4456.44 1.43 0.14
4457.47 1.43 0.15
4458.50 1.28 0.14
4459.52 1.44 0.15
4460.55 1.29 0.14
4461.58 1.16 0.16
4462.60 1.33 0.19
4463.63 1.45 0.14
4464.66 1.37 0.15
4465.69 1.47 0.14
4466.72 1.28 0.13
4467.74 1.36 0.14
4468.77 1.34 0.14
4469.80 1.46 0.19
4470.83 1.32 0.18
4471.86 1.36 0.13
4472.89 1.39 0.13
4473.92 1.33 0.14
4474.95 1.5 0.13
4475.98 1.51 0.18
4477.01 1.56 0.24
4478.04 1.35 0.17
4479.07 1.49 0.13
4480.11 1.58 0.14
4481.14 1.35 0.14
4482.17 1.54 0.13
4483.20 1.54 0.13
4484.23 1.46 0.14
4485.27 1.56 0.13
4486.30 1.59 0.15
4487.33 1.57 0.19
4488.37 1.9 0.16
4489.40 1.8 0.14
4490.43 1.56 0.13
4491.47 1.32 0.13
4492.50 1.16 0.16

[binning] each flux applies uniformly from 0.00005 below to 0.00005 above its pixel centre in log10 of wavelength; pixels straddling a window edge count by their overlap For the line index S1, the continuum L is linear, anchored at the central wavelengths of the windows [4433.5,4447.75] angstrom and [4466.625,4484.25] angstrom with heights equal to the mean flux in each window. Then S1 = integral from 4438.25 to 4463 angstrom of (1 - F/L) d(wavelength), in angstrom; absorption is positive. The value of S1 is 0.5 angstrom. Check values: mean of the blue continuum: 1.43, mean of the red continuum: 1.43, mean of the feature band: 1.4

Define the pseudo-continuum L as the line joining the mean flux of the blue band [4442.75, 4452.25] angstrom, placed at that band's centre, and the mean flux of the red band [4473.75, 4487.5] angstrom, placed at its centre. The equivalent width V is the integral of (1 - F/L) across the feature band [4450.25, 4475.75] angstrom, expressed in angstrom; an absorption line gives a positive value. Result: 1.6 angstrom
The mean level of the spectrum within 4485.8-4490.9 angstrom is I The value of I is 1.69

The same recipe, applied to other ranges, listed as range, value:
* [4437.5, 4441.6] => 1.53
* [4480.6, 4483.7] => 1.48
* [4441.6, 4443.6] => 1.22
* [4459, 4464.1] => 1.33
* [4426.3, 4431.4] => 1.4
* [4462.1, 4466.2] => 1.4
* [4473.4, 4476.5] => 1.45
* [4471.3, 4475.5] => 1.4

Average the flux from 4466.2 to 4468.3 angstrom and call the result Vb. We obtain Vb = 1.32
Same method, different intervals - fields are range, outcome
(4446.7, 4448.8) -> 1.49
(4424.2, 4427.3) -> 1.37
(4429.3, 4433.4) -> 1.41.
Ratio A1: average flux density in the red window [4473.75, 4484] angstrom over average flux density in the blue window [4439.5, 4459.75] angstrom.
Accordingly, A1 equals 1.05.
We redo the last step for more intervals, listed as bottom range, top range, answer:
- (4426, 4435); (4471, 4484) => 1.06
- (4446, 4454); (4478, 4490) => 1.06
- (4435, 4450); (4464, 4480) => 0.98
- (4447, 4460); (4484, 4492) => 1.11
